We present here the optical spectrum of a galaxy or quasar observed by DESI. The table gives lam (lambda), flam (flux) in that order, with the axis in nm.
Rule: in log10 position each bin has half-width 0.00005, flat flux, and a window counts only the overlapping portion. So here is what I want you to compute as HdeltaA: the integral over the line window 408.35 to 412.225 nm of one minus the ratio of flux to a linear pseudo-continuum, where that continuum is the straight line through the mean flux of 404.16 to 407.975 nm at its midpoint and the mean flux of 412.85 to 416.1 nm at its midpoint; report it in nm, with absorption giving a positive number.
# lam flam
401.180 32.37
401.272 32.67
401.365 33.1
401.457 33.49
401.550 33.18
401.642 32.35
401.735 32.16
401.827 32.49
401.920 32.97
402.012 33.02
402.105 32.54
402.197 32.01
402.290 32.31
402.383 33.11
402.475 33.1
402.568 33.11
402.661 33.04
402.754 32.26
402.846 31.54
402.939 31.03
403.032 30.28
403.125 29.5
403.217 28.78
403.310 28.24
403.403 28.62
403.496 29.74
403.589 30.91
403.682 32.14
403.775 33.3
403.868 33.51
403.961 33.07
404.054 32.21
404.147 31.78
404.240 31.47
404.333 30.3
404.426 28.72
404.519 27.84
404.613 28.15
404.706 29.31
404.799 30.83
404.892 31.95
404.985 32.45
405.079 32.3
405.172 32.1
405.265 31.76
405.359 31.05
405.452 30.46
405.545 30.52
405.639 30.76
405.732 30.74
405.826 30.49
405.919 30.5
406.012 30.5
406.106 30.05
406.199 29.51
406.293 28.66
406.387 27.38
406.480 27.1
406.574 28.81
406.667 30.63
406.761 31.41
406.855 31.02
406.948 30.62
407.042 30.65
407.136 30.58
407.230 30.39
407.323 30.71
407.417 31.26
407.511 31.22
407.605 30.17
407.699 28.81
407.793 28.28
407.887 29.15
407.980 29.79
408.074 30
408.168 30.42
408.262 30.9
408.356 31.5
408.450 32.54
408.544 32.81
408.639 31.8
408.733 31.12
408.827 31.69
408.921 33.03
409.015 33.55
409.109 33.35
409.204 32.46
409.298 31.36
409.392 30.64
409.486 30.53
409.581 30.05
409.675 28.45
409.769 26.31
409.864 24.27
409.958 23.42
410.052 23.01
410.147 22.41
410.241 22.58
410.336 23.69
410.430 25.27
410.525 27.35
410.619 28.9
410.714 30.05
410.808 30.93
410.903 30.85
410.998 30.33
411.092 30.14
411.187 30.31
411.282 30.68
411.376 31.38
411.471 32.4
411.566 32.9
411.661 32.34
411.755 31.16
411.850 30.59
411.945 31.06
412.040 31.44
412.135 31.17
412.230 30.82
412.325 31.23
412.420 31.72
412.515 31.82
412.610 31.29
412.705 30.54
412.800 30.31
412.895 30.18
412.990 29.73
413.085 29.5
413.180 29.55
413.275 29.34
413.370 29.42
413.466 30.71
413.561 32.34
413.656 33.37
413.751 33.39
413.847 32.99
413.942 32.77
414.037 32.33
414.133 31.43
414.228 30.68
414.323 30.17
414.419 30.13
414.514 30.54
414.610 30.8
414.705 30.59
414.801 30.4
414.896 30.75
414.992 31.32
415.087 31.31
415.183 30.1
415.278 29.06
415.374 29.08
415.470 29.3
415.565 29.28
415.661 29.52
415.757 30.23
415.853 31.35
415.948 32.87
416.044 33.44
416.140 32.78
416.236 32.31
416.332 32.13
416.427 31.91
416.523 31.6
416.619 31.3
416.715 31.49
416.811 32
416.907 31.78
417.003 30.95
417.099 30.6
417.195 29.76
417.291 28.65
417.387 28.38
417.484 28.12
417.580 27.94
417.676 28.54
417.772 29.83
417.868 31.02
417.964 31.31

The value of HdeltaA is 0.10 nm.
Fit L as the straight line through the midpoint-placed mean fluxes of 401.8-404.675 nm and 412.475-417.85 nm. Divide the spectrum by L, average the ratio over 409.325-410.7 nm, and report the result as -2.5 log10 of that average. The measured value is 0.18 mag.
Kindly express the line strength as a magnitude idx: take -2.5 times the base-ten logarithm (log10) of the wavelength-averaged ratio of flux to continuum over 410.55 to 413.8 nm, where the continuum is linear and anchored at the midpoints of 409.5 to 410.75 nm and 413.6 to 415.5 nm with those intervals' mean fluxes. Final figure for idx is -0.10 mag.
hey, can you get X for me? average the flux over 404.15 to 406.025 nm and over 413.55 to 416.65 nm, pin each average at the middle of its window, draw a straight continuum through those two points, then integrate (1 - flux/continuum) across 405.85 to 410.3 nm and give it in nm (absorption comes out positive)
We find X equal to 0.17 nm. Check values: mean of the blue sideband 30.6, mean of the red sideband 31.3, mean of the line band 29.7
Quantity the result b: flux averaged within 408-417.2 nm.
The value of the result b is 30.5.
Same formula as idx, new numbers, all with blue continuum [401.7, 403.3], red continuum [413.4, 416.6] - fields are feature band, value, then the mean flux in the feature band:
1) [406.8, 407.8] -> 0.04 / 30.4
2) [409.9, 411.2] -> 0.17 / 27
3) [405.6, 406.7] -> 0.07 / 29.6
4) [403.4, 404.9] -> 0.03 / 30.8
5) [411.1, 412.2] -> 0.00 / 31.3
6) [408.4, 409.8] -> 0.01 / 31.4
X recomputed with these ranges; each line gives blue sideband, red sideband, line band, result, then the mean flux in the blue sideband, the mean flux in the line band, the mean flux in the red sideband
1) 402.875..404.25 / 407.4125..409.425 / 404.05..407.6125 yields 0.076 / 31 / 30.4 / 31.2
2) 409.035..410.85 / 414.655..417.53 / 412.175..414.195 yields -0.128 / 27.7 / 31.2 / 30.7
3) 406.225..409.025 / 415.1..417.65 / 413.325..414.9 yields -0.041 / 30.5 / 31.4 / 30.6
